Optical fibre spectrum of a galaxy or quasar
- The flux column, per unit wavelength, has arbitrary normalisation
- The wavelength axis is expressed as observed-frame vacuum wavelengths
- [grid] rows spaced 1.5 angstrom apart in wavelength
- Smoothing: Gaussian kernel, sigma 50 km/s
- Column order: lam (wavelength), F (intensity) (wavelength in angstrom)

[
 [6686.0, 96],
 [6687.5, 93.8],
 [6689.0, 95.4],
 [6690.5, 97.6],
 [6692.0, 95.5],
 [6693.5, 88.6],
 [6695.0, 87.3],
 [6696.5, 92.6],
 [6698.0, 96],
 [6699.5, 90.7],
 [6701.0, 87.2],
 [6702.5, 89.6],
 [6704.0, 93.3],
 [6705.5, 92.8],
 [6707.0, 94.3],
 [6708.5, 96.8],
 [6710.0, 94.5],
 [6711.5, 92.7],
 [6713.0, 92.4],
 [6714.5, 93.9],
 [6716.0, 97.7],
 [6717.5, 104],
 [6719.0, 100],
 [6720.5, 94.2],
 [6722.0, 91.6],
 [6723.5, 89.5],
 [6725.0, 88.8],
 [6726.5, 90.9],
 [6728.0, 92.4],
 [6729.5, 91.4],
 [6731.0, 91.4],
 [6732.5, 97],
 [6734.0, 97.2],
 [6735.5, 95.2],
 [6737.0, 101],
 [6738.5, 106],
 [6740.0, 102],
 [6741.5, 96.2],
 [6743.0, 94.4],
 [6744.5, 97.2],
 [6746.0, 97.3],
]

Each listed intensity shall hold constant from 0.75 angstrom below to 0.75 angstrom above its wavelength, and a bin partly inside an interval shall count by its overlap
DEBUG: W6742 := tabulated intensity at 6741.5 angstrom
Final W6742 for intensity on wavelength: 96.2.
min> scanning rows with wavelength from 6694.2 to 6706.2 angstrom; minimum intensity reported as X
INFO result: 87.2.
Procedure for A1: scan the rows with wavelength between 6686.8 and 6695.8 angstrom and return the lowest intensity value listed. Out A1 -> 87.3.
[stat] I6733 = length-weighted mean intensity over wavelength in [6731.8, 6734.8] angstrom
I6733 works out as 97.1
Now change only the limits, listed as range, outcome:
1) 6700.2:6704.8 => 90.1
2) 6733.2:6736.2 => 96.2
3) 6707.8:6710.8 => 95.6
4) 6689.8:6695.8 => 92.2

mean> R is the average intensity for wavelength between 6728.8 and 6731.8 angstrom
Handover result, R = 91.5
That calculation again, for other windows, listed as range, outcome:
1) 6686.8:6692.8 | 95.5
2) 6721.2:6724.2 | 90.6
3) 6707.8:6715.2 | 94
